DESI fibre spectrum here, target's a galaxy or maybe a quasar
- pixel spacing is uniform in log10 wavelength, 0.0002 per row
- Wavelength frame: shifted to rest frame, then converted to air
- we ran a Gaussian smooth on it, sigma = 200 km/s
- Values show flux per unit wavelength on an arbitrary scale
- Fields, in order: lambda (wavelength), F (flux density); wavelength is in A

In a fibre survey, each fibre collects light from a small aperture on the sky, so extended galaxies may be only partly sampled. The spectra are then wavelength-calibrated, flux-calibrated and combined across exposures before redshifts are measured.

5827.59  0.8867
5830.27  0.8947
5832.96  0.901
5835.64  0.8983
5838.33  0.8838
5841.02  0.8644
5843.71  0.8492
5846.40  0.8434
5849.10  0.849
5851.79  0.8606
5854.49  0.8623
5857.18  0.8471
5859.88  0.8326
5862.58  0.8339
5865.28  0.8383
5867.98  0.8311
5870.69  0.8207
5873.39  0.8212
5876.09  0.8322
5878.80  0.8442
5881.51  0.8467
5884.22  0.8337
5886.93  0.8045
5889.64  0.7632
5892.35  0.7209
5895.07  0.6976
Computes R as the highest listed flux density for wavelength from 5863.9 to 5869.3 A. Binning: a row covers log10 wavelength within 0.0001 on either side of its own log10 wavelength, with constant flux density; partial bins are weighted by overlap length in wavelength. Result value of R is 0.8383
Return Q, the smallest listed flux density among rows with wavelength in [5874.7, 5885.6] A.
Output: 0.8322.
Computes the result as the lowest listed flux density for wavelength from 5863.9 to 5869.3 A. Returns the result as 0.8311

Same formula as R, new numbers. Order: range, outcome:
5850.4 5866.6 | 0.8623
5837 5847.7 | 0.8838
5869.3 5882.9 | 0.8467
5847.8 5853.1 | 0.8606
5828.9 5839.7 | 0.901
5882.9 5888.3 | 0.8337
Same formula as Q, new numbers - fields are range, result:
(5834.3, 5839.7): 0.8838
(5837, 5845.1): 0.8492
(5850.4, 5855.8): 0.8606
